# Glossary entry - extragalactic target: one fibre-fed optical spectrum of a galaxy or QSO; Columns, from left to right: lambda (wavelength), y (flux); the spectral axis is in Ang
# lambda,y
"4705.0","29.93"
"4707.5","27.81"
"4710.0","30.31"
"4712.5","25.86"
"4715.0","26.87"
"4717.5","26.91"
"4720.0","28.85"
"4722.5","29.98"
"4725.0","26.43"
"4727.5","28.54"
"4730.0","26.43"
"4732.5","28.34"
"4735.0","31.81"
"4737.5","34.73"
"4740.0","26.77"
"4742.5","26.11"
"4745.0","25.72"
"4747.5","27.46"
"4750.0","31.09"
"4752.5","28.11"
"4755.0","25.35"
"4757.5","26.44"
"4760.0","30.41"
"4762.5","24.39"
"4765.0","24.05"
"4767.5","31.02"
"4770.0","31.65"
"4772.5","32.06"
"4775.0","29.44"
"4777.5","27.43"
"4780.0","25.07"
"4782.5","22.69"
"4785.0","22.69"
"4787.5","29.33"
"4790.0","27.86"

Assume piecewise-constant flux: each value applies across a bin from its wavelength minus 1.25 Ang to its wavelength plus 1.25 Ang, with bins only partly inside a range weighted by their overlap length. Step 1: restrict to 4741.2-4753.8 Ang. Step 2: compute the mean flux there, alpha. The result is 27.7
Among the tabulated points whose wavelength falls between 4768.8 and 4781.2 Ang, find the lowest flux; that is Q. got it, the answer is 25.07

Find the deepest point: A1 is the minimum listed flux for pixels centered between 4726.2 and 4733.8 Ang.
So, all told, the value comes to 26.43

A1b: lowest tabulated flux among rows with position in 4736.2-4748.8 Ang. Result 25.72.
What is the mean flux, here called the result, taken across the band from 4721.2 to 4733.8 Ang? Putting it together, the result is 28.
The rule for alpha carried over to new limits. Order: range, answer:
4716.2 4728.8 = 28.1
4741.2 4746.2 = 25.9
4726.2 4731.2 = 27.5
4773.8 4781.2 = 27.3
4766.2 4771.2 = 31.3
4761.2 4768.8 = 26.5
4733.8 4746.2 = 29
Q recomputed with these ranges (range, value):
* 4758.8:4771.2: 24.05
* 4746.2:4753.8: 27.46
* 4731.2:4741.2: 26.77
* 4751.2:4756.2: 25.35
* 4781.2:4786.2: 22.69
